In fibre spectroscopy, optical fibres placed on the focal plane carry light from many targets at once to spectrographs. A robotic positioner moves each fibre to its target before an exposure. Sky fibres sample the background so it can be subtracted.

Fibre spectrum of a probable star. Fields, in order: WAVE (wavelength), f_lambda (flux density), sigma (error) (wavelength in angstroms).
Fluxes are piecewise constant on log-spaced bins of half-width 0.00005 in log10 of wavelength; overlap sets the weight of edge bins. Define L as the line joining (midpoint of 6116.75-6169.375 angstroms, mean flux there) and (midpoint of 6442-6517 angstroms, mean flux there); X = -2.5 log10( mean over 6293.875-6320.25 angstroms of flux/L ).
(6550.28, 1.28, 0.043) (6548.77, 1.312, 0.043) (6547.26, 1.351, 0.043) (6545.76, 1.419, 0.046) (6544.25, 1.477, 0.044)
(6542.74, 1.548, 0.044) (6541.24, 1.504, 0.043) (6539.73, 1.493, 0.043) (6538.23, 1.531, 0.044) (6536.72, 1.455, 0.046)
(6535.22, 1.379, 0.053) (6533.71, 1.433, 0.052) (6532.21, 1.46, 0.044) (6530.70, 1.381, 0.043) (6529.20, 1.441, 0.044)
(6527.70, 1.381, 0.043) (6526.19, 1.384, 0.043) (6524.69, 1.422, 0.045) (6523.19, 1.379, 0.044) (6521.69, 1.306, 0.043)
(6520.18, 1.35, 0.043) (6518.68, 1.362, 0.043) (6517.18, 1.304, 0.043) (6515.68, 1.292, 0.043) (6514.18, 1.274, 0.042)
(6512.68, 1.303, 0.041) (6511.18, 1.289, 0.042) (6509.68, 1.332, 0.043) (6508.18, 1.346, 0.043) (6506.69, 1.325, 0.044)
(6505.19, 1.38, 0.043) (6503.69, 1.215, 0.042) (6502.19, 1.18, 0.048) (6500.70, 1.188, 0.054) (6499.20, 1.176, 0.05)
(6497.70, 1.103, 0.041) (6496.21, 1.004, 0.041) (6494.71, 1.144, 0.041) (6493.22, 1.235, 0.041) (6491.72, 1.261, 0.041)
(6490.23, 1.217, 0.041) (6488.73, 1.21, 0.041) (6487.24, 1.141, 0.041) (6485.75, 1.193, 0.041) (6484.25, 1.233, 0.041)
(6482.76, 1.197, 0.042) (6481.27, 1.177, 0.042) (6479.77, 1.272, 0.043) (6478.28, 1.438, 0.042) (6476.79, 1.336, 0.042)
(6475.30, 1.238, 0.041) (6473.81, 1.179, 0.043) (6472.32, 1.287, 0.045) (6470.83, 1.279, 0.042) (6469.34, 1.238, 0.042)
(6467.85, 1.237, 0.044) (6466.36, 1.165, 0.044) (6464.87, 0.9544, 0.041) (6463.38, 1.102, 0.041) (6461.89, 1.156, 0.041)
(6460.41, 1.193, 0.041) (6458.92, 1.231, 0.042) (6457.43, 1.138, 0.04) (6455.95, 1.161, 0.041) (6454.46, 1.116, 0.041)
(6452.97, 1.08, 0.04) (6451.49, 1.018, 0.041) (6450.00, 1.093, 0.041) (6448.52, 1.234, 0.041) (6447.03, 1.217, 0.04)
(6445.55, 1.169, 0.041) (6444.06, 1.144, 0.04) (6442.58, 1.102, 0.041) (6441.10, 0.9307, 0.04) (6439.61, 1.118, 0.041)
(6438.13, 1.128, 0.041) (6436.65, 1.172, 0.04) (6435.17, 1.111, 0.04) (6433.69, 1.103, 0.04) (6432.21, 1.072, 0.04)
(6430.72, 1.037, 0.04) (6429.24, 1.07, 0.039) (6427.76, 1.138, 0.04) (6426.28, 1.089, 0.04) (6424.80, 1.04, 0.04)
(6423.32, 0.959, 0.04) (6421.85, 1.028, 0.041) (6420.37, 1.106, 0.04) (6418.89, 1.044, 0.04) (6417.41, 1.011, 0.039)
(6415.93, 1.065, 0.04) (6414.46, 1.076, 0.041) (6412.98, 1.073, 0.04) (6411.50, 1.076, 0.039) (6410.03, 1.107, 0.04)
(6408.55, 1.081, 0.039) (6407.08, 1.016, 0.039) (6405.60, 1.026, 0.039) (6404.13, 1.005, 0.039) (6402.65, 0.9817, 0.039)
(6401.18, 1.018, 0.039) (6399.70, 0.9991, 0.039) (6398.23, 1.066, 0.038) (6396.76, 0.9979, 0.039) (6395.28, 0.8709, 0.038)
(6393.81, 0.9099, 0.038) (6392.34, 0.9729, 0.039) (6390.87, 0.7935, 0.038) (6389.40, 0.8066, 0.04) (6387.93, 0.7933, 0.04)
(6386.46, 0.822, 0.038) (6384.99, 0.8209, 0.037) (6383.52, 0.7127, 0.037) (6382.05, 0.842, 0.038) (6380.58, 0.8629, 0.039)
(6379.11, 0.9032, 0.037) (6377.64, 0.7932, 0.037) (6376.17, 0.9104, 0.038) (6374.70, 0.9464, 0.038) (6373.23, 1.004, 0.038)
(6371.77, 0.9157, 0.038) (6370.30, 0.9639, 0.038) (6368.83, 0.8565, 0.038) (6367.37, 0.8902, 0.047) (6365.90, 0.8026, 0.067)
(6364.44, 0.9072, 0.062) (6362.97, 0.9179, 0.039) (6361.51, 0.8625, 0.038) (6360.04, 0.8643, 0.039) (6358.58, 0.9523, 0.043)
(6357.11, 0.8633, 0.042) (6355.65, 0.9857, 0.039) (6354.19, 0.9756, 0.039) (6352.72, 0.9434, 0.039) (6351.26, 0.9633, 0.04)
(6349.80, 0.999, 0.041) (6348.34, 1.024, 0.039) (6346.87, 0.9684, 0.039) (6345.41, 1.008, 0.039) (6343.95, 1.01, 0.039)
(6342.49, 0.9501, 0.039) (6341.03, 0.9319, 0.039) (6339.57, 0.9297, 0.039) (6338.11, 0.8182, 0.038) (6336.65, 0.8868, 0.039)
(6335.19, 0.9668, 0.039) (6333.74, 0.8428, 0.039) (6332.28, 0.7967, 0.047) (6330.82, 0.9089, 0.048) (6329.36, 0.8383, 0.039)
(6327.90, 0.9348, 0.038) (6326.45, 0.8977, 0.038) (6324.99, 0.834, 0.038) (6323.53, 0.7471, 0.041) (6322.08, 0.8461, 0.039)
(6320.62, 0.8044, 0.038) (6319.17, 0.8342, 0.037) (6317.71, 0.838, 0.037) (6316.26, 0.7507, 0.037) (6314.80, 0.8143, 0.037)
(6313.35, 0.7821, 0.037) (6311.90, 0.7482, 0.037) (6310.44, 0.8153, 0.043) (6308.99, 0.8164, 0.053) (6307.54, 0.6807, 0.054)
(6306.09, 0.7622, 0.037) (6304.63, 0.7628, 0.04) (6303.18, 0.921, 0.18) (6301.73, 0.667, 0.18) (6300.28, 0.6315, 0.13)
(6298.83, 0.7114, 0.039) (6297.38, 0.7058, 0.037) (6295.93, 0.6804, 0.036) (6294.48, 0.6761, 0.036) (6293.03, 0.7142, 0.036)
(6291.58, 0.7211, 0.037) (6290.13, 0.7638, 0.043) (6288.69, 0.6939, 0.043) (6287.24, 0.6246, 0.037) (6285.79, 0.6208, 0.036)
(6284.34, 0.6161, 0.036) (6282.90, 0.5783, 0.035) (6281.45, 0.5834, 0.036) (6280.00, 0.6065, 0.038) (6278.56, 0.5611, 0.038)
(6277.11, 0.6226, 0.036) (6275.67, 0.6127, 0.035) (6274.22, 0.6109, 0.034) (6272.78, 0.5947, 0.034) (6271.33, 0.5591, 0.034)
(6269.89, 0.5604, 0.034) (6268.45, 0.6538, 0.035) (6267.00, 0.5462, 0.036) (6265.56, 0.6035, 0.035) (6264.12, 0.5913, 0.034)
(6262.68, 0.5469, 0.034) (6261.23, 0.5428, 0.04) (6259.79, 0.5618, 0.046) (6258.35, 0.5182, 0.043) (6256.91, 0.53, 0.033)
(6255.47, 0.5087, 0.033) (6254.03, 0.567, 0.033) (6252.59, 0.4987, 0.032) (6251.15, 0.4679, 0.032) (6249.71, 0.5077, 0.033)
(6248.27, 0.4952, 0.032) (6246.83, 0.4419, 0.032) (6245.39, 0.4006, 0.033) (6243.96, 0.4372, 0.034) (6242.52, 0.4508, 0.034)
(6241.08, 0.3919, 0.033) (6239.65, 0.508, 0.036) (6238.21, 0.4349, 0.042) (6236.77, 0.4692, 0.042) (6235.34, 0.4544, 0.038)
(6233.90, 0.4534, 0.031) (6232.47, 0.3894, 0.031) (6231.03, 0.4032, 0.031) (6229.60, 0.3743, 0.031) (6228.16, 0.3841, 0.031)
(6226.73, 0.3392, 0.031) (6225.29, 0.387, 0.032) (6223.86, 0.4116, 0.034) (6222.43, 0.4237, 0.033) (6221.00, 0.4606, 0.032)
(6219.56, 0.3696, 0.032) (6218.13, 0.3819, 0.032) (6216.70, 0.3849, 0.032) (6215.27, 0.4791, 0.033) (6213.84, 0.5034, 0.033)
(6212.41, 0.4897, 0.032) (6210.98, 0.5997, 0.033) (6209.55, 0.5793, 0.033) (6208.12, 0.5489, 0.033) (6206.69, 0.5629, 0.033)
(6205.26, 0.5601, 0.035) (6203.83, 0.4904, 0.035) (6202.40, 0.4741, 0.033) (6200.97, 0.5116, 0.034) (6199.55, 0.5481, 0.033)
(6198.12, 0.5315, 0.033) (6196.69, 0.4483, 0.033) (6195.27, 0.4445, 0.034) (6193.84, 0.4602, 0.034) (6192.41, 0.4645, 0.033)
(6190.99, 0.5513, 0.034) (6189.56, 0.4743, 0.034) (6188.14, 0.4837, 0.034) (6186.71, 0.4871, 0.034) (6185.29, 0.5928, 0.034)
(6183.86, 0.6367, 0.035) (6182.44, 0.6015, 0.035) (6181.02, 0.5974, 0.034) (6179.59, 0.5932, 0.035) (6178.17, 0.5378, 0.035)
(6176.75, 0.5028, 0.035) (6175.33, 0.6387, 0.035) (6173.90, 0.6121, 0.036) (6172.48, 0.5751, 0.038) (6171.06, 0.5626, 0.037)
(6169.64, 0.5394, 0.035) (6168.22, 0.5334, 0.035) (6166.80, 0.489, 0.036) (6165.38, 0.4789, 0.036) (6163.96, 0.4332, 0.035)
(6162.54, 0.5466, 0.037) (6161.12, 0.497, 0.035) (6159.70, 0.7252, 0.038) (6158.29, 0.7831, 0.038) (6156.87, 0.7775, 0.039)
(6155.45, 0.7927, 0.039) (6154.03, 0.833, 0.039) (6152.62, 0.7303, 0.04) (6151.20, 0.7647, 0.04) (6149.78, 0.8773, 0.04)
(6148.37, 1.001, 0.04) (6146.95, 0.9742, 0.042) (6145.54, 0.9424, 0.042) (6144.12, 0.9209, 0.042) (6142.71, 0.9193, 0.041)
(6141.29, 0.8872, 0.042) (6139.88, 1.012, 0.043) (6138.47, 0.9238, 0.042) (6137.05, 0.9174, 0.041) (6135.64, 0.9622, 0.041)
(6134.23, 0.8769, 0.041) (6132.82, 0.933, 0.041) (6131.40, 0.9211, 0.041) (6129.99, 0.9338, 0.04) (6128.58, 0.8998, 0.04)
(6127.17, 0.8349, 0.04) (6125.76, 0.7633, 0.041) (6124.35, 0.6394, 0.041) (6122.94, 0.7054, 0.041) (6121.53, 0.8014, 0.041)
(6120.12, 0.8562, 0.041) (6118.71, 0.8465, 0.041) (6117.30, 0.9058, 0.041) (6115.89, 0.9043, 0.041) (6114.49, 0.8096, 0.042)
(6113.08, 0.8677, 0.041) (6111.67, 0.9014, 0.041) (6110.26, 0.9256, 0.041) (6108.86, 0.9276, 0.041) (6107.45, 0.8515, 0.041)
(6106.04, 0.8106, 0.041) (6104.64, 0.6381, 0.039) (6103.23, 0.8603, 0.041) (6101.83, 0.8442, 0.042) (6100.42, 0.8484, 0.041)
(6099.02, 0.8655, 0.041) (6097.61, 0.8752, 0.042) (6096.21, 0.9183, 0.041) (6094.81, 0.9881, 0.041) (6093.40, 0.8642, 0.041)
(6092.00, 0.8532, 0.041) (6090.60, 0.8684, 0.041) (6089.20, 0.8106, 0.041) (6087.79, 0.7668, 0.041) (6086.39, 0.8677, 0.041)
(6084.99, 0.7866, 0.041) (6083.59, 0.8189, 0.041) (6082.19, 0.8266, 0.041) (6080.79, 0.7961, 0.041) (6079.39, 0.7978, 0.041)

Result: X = 0.30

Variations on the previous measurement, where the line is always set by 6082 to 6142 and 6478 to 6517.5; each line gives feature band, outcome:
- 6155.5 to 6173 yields 0.476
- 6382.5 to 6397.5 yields 0.309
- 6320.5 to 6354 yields 0.186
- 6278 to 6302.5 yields 0.491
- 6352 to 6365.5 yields 0.198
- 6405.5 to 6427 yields 0.100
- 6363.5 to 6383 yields 0.243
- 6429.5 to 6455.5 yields 0.069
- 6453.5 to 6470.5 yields 0.041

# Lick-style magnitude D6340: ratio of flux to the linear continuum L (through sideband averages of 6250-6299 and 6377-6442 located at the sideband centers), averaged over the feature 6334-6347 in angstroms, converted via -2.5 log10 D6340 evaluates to -0.180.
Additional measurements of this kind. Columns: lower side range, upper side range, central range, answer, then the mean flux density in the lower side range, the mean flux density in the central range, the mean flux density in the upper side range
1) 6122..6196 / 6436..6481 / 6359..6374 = 0.14 mag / 0.703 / 0.9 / 1.17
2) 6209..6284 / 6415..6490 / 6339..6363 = -0.16 mag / 0.497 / 0.951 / 1.14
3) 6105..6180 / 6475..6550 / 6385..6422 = 0.17 mag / 0.777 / 0.986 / 1.32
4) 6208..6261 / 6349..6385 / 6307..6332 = -0.10 mag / 0.46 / 0.818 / 0.9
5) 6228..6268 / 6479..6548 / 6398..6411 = -0.06 mag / 0.484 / 1.03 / 1.31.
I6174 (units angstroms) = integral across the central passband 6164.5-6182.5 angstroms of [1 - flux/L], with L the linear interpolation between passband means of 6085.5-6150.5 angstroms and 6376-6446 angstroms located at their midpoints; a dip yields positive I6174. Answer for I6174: 6.8 angstroms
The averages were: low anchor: 0.872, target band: 0.556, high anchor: 1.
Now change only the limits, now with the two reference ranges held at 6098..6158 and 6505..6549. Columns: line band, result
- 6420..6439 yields 2.70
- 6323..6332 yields 2.12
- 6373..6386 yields 3.63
